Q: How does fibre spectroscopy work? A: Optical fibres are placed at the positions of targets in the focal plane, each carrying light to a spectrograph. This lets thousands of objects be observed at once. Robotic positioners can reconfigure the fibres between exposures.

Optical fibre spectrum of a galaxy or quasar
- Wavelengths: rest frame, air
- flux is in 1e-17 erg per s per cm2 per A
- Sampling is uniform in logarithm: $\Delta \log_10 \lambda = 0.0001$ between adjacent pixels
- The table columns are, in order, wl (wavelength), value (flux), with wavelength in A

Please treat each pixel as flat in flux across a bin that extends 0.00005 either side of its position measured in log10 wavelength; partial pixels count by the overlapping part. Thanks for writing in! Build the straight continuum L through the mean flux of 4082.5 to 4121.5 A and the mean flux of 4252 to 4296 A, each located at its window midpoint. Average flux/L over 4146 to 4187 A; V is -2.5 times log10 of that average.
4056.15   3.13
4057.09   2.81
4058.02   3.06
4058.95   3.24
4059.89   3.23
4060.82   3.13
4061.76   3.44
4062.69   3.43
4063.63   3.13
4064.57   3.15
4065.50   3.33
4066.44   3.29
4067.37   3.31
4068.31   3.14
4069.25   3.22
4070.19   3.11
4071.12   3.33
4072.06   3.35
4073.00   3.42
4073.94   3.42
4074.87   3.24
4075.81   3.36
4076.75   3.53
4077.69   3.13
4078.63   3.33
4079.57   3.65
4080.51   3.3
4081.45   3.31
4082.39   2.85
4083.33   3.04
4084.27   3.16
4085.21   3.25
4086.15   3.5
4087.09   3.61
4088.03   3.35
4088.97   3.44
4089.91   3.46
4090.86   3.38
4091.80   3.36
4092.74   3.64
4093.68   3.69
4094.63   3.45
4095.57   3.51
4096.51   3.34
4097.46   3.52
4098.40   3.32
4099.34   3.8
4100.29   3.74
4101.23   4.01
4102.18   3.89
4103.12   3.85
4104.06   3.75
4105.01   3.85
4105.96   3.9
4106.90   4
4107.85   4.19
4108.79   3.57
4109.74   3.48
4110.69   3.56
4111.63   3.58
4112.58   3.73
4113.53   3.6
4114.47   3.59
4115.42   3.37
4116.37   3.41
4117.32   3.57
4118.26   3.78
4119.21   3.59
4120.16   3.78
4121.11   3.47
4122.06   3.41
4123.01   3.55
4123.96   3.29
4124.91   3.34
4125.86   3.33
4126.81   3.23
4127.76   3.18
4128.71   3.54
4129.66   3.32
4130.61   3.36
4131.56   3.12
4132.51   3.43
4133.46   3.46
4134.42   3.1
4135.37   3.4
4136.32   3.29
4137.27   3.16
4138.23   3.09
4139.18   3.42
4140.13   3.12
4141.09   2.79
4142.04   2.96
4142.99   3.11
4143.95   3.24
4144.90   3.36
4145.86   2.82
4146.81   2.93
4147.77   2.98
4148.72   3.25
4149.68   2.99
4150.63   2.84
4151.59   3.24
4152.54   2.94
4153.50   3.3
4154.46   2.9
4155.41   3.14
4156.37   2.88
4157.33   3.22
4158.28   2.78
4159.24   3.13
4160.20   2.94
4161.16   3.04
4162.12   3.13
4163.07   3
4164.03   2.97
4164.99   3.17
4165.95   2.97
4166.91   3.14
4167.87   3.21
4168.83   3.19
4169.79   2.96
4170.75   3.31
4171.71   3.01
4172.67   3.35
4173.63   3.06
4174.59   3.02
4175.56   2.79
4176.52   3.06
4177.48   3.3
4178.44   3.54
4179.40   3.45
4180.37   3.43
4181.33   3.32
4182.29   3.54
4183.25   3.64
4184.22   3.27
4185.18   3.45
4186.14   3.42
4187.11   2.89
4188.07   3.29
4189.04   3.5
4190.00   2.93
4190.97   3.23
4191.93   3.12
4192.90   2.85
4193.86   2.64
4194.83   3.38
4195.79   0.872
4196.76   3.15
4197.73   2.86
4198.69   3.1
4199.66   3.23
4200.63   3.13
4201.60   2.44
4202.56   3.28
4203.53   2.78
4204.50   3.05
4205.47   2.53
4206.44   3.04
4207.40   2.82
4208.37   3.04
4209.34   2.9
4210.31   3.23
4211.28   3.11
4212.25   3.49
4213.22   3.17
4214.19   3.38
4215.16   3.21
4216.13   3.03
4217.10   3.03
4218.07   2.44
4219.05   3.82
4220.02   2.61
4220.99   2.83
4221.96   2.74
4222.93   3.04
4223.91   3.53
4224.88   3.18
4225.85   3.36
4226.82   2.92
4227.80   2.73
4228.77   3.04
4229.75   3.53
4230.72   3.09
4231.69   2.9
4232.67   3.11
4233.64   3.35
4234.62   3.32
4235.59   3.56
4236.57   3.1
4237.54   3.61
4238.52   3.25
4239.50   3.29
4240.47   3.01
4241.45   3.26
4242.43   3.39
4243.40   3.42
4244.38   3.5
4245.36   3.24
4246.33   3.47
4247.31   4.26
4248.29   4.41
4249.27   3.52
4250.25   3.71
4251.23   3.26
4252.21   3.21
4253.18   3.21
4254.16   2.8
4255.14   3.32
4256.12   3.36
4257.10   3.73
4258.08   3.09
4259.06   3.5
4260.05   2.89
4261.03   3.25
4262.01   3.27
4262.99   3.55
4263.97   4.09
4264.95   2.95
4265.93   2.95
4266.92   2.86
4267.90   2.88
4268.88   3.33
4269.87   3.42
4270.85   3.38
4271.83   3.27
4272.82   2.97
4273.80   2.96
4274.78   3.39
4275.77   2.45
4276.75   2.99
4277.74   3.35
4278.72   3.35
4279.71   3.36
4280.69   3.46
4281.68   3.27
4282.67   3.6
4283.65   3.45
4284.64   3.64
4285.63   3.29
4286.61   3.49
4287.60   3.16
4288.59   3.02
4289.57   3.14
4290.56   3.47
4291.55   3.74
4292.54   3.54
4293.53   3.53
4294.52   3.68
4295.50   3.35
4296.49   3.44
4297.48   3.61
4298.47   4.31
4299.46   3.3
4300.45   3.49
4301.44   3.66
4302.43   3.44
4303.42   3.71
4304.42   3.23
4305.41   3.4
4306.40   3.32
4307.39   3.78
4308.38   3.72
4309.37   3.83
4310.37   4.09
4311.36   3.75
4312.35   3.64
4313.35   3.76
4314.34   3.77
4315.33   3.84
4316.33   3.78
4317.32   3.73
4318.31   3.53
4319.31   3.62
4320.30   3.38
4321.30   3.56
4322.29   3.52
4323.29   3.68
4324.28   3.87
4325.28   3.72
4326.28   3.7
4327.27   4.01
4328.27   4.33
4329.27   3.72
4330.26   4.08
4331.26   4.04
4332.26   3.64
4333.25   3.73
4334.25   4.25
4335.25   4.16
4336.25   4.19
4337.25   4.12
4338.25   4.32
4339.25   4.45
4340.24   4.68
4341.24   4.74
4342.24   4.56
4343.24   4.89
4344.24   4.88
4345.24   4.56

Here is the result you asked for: 0.108 mag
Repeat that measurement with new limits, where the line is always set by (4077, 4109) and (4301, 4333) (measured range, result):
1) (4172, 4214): 0.17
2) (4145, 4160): 0.18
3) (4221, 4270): 0.11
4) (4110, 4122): -0.01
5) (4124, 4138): 0.08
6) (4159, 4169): 0.17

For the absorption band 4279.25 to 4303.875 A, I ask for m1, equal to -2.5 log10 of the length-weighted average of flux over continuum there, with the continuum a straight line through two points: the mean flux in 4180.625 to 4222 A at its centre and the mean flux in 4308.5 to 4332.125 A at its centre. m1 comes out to 0.03 mag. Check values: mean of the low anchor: 3.05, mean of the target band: 3.49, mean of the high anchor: 3.78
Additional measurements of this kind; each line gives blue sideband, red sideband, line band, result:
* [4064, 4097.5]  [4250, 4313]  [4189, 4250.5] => 0.08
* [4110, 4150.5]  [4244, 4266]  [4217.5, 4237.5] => 0.09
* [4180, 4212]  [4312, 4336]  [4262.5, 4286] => 0.08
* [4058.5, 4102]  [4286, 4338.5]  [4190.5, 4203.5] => 0.23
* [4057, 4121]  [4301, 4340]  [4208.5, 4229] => 0.18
